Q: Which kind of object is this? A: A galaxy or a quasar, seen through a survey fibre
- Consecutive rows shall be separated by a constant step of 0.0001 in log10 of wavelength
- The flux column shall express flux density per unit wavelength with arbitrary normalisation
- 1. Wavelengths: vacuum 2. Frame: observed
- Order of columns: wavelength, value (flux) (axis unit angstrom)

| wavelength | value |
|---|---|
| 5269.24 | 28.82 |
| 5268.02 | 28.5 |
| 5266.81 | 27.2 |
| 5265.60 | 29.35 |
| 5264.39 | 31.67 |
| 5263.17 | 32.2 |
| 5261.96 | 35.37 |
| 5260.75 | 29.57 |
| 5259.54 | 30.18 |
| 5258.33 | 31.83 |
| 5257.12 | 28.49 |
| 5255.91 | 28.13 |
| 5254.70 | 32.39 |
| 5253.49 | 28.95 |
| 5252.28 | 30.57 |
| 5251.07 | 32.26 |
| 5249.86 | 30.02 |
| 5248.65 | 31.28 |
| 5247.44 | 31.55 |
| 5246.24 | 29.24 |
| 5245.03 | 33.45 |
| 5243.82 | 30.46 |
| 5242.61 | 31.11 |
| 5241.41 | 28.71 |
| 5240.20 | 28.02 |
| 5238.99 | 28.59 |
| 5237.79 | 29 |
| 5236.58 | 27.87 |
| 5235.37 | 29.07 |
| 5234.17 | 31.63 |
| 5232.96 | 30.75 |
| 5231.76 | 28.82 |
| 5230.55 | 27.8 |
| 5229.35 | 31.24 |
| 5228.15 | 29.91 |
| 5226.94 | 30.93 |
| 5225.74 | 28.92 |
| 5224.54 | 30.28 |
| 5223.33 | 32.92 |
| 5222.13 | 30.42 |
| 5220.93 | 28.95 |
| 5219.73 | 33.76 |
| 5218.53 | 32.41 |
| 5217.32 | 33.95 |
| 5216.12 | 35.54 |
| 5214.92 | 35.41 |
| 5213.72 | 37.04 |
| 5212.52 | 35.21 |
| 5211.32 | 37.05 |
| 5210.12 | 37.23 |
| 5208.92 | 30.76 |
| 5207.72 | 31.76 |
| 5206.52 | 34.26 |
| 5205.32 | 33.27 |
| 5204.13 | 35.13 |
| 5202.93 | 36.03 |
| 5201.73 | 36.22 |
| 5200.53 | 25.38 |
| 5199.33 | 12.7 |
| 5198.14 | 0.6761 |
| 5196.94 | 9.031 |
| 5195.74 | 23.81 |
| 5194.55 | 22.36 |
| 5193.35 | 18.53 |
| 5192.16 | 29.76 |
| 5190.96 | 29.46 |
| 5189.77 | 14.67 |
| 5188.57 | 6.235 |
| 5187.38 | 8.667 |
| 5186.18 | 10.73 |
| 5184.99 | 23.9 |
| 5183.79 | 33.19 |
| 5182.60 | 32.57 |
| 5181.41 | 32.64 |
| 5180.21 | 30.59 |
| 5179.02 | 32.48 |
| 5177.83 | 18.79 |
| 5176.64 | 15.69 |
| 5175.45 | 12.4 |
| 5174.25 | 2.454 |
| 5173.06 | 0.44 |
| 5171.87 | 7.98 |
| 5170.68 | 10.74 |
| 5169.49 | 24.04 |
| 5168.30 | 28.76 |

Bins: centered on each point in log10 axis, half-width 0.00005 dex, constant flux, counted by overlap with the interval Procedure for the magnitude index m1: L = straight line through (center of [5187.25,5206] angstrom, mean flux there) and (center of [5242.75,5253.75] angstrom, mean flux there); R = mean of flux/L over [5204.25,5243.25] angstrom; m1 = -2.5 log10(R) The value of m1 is -0.20 mag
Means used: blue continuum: 21.8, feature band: 31.7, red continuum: 30.9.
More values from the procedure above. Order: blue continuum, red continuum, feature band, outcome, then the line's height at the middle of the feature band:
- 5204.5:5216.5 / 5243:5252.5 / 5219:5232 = 0.10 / 33.3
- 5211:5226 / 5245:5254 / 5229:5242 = 0.10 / 31.9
